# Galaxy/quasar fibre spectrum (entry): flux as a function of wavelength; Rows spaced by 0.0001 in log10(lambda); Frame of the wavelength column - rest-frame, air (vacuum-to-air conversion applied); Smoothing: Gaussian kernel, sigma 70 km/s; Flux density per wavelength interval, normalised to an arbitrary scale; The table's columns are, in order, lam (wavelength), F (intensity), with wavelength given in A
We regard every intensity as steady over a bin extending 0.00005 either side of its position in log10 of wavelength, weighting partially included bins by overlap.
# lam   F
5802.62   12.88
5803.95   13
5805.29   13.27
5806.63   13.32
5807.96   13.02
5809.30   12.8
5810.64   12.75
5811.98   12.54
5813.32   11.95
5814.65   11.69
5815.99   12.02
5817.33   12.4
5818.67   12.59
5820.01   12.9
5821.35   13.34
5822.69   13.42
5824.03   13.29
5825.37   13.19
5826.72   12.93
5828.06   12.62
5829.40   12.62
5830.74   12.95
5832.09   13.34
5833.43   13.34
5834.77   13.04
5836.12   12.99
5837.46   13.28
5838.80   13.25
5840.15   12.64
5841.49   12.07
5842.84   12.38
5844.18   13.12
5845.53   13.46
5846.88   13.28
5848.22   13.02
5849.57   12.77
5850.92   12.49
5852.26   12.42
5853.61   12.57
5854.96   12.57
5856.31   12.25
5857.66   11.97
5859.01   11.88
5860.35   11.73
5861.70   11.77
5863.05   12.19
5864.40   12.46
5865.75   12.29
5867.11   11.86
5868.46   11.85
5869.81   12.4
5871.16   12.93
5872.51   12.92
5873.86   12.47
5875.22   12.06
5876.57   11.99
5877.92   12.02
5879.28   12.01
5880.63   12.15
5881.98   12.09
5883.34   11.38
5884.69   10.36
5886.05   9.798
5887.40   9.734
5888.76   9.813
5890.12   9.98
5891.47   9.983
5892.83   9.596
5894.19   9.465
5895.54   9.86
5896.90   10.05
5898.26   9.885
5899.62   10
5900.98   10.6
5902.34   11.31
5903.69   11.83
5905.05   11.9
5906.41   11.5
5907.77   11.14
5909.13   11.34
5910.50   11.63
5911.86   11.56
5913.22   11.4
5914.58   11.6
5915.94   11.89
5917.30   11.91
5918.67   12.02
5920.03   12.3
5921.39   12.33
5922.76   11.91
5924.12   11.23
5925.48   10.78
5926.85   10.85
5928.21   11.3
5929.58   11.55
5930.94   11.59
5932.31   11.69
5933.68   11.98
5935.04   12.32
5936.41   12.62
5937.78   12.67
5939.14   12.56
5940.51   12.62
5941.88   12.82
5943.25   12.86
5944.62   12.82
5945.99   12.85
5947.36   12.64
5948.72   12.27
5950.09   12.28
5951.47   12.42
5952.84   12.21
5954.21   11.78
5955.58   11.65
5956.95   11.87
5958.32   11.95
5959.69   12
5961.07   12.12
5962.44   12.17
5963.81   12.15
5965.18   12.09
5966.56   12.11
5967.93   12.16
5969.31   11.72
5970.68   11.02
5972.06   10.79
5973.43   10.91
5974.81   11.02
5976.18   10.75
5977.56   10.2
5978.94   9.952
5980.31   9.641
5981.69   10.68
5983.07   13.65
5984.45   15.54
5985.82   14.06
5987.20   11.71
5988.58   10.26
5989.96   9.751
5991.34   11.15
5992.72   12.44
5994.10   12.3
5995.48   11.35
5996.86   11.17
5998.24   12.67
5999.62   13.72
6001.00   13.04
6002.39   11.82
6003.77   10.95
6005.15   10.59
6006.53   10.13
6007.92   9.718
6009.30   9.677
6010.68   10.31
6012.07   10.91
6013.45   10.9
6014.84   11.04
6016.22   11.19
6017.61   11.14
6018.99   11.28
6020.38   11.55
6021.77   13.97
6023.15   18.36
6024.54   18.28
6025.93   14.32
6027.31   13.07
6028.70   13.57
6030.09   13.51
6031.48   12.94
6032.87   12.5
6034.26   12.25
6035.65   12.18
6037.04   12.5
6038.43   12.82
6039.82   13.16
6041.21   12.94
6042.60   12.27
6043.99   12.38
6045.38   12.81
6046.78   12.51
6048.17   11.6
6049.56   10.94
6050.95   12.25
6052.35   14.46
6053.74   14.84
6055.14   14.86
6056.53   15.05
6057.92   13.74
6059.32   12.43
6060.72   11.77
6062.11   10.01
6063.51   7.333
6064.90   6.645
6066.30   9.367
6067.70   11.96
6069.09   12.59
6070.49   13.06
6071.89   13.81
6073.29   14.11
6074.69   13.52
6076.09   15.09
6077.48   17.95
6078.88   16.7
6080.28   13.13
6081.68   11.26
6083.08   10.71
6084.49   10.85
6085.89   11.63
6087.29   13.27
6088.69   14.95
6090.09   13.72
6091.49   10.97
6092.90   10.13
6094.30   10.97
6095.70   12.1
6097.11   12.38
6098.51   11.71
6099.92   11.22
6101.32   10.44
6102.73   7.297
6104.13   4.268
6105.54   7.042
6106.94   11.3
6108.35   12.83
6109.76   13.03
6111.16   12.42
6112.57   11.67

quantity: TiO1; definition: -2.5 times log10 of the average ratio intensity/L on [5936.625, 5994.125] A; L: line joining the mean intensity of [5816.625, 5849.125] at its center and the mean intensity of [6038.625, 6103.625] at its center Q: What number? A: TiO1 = 0.06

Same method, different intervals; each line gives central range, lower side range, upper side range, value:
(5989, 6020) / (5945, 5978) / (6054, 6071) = 0.05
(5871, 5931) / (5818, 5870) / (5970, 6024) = 0.10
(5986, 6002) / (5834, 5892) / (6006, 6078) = 0.05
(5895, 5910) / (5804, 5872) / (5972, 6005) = 0.13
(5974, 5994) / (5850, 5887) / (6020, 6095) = 0.09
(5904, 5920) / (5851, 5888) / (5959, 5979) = 0.01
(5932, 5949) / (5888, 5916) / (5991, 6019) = -0.15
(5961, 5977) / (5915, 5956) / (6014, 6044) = 0.08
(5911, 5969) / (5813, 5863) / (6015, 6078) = 0.06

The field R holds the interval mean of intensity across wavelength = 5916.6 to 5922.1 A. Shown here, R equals 12.1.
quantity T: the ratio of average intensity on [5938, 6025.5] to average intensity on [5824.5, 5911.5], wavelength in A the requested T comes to 1.00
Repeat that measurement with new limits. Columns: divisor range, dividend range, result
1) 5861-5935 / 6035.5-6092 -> 1.11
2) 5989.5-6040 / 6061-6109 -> 0.95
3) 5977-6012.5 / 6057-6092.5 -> 1.09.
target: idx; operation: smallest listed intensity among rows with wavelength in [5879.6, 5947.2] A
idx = 9.465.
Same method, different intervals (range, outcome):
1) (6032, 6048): 12.18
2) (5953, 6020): 9.641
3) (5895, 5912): 9.86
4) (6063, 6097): 6.645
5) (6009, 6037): 9.677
